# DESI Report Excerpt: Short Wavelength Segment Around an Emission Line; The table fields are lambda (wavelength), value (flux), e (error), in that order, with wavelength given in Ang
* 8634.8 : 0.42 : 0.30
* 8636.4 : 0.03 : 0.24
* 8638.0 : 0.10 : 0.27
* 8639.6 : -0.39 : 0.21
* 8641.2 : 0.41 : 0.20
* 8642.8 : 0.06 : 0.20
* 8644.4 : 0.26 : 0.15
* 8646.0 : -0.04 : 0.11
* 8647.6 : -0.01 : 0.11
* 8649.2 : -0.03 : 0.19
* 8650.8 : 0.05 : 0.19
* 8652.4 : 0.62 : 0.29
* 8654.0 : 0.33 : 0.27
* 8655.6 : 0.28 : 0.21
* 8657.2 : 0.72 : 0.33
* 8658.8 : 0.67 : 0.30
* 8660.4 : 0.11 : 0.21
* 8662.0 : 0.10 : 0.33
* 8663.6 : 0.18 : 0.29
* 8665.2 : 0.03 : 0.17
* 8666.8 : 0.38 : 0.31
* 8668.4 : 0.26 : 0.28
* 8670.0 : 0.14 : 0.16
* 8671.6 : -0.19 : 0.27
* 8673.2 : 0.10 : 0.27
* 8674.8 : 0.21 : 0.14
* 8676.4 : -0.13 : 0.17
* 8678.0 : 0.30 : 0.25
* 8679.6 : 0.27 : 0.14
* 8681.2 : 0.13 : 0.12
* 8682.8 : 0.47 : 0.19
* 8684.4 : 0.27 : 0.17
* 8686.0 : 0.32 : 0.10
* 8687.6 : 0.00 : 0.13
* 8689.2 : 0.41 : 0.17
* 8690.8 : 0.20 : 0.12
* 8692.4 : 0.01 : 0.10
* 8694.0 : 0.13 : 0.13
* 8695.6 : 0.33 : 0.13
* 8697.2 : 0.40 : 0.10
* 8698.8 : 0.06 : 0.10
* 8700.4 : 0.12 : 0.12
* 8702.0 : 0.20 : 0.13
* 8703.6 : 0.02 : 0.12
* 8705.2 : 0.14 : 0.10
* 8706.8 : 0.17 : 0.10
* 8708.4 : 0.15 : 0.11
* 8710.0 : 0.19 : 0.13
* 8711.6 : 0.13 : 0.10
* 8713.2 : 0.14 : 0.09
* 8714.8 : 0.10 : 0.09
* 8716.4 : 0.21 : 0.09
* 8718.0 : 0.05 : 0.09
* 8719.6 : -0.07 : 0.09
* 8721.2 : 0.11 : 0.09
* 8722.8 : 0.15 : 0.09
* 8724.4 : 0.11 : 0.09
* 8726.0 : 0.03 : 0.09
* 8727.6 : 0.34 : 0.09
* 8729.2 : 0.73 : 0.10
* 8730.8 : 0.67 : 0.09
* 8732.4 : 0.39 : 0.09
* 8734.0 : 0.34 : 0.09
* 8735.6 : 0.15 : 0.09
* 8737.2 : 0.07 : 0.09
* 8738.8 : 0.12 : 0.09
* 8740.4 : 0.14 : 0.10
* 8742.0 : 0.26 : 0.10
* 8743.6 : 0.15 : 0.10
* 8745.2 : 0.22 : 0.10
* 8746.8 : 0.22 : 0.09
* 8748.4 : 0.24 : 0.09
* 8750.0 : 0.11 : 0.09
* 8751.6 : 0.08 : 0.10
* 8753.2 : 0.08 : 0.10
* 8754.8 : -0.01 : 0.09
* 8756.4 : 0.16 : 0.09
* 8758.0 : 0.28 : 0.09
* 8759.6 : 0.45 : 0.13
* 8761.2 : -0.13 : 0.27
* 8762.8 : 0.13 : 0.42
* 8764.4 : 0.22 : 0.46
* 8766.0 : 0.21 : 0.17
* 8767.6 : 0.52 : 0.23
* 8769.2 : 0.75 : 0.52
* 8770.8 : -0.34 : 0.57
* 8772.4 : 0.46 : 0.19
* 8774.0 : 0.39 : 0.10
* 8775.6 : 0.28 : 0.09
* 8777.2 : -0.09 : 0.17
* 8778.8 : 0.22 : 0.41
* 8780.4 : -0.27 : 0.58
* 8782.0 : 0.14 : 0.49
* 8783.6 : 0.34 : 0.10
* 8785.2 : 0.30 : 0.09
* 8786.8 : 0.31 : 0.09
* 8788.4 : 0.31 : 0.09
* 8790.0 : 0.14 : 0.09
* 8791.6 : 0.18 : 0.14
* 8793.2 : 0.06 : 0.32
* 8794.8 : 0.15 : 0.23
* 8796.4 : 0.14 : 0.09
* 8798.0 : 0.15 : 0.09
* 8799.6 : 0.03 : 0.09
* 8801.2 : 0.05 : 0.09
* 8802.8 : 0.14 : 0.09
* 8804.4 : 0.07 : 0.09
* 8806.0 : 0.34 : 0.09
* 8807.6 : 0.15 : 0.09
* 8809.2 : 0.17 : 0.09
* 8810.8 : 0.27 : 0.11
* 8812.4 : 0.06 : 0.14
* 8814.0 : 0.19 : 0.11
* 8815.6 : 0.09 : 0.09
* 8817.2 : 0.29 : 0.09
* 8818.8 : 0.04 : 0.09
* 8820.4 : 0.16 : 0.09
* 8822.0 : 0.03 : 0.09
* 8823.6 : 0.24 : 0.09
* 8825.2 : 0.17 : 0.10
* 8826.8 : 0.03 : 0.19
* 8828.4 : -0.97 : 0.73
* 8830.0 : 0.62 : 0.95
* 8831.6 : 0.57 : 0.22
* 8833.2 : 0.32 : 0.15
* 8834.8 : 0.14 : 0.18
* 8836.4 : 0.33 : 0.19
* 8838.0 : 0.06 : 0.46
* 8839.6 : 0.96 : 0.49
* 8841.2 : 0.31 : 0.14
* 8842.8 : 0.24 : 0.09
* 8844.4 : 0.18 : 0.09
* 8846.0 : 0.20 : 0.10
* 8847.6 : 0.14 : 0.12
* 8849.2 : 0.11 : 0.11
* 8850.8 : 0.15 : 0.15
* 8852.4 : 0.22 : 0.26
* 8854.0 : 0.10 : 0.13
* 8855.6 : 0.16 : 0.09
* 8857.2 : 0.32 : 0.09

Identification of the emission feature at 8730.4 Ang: H-gamma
